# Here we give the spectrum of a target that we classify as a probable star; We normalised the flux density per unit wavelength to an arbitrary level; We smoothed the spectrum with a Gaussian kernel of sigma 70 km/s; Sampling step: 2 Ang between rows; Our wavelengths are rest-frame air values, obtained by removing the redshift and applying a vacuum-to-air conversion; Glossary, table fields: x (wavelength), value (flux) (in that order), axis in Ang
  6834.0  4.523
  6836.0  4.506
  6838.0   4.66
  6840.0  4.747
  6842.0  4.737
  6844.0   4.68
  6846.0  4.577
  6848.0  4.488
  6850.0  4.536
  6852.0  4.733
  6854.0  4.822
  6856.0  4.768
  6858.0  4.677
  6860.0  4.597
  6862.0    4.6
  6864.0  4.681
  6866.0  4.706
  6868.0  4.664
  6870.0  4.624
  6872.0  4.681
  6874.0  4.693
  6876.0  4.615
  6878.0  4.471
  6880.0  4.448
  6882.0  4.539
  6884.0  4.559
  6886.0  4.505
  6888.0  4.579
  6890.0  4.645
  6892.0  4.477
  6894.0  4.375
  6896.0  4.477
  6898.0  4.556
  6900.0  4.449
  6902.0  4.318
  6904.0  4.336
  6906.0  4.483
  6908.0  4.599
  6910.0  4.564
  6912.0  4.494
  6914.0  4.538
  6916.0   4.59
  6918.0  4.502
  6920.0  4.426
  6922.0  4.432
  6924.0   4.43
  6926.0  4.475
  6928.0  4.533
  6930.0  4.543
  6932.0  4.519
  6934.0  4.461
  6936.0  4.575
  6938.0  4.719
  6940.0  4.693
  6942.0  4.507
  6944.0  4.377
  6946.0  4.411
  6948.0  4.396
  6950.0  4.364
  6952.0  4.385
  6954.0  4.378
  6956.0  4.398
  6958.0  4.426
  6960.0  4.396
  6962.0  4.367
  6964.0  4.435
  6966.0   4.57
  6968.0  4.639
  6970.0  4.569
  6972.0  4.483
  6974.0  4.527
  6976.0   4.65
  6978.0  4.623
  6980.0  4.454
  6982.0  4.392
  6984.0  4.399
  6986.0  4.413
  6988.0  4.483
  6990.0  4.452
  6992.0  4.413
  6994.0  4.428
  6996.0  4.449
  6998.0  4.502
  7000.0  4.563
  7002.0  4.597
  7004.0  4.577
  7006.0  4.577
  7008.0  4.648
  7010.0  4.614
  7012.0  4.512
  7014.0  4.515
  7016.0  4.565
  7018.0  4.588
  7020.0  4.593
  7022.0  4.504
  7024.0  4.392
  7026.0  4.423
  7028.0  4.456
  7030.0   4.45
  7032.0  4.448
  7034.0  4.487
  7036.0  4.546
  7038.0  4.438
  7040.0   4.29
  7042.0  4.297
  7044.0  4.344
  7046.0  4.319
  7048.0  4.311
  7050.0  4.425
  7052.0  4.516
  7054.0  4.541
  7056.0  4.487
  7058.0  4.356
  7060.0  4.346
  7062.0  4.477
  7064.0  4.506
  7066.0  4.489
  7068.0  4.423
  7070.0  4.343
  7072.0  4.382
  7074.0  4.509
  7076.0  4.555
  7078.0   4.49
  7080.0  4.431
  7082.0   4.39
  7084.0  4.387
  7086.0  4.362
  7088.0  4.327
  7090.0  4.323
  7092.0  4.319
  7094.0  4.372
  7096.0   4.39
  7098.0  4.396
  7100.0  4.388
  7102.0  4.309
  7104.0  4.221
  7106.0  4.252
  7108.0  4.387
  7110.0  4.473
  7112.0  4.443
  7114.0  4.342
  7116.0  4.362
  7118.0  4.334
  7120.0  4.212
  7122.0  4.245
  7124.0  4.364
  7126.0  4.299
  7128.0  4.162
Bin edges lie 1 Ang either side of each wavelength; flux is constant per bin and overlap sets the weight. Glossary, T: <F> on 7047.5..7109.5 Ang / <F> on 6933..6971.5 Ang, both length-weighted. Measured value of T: 1.0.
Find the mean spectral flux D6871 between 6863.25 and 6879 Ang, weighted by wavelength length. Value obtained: 4.64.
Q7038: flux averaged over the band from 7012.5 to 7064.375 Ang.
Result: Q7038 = 4.45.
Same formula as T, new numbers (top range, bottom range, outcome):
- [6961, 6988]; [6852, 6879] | 0.97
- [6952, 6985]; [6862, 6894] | 0.98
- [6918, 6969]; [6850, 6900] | 0.97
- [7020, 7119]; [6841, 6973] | 0.97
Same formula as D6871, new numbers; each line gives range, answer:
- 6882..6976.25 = 4.49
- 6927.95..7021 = 4.5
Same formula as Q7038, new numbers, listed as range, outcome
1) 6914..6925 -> 4.48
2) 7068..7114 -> 4.38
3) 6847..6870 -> 4.66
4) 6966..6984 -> 4.54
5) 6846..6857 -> 4.66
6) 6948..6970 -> 4.44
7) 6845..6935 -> 4.55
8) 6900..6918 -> 4.49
